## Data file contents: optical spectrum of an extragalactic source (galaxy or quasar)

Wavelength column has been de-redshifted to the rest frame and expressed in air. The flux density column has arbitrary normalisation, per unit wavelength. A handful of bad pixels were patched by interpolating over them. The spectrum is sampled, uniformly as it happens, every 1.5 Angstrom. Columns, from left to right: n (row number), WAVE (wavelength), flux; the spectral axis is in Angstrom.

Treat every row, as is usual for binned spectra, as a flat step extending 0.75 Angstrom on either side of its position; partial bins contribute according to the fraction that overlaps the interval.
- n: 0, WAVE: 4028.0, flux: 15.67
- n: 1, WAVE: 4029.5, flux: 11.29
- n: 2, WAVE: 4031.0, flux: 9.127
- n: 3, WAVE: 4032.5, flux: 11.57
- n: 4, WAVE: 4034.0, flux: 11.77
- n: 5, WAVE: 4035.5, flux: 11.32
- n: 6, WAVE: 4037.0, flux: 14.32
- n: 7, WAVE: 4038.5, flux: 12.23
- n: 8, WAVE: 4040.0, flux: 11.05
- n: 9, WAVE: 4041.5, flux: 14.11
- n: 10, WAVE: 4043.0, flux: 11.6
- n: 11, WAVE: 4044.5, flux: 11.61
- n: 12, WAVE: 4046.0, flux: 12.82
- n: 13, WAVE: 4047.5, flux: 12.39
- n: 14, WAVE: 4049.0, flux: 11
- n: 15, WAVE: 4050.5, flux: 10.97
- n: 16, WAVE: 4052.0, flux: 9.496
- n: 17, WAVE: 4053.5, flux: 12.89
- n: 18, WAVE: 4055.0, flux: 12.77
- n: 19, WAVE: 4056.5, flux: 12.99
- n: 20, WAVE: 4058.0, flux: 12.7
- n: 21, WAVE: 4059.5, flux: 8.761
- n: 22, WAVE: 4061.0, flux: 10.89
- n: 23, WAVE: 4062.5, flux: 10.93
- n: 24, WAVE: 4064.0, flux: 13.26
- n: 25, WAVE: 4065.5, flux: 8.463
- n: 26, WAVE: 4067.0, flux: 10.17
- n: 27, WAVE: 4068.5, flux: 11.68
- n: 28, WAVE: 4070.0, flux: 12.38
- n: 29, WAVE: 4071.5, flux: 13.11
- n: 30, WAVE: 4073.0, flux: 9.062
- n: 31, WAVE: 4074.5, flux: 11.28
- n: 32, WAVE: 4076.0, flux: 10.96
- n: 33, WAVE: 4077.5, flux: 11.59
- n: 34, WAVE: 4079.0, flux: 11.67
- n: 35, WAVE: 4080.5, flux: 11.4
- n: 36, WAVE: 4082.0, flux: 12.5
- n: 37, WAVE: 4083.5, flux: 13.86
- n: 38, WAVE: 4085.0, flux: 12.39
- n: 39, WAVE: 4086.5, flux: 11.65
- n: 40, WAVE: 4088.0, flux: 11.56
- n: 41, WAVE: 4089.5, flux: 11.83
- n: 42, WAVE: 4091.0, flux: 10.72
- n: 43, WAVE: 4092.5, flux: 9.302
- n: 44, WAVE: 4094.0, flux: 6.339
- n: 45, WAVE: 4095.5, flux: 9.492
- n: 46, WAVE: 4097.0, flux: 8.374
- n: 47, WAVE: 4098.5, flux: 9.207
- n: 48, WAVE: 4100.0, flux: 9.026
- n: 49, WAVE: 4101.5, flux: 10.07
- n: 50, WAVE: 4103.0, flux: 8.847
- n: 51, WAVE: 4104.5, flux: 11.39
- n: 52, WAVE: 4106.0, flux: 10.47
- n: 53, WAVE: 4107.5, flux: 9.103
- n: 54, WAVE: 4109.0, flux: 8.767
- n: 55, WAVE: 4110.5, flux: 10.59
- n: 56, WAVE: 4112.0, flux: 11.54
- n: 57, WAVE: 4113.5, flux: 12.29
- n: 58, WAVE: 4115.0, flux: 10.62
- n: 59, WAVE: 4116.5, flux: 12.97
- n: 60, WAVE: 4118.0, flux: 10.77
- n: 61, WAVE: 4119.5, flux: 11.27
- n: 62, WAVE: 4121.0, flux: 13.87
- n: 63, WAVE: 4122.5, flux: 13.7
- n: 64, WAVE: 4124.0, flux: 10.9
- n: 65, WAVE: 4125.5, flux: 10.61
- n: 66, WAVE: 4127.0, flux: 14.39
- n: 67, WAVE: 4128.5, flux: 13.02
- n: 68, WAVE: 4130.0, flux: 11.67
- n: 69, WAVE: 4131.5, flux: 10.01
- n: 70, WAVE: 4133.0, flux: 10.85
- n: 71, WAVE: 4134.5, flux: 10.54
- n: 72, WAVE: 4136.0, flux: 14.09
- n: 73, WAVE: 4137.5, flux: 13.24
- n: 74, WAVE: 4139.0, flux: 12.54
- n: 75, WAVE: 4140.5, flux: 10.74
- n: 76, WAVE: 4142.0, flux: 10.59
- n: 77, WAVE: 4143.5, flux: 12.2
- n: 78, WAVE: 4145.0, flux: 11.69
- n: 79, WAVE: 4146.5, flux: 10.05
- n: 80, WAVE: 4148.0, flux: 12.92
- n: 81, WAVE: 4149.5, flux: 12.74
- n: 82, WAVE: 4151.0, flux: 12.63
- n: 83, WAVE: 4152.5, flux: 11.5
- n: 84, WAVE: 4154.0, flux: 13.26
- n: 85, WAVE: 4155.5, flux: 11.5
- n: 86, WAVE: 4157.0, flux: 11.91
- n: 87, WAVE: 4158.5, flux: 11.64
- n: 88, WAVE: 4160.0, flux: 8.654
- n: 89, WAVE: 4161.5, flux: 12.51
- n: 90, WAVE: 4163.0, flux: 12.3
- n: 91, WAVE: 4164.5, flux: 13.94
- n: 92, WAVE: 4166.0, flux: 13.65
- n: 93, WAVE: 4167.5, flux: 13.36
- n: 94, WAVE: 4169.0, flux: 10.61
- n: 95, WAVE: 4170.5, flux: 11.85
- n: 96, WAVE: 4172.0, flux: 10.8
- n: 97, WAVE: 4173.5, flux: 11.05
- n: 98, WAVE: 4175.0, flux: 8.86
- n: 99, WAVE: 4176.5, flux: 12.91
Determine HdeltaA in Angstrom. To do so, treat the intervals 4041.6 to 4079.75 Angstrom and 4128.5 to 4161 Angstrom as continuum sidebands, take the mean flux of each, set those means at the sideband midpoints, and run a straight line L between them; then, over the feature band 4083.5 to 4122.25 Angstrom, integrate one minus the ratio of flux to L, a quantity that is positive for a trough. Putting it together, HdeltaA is 3.28 Angstrom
